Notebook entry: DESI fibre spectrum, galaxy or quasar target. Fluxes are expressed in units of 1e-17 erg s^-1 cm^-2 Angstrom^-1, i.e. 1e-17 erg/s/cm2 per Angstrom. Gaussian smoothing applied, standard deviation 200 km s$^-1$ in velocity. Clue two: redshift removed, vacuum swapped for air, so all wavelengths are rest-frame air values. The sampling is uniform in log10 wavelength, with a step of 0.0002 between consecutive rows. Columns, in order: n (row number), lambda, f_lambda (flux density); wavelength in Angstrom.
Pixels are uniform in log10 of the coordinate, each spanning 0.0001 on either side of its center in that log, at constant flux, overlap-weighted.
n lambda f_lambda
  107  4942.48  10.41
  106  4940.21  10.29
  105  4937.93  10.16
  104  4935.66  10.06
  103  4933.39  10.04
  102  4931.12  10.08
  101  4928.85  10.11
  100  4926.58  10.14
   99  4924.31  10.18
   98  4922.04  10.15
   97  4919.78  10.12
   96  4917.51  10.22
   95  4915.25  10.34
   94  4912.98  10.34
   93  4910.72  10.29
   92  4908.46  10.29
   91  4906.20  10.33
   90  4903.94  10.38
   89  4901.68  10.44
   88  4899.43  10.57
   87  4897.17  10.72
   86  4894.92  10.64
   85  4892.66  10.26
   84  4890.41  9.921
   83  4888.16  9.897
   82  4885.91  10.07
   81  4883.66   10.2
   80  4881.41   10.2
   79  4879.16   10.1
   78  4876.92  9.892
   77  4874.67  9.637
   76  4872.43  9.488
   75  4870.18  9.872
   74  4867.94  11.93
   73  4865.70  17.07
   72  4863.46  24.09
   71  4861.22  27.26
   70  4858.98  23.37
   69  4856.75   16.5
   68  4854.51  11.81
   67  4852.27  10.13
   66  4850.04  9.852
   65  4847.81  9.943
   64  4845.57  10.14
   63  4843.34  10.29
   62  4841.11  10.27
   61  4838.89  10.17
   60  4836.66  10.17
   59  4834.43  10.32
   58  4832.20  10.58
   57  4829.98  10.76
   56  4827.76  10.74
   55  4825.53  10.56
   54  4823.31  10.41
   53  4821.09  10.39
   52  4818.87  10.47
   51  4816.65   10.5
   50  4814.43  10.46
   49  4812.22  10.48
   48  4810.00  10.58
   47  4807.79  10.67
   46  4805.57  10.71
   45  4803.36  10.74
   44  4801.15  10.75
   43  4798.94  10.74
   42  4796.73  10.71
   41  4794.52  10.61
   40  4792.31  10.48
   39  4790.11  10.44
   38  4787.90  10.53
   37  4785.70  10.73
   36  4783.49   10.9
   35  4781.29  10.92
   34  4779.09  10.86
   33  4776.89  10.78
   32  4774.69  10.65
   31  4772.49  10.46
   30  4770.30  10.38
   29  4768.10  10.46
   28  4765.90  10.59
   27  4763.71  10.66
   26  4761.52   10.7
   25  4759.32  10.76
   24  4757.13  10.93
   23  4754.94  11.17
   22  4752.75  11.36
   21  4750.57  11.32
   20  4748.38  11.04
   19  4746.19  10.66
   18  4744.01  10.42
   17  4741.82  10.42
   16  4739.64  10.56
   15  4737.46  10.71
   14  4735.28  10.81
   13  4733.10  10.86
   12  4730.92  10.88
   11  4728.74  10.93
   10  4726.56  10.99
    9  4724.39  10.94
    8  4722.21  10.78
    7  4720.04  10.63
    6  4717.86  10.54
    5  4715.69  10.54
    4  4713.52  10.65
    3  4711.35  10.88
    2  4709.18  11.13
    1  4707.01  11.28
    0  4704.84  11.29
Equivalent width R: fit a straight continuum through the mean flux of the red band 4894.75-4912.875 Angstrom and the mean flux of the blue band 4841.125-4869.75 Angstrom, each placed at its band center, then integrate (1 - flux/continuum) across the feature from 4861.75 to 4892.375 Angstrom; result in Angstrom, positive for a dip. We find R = 2.5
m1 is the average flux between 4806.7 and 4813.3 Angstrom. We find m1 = 10.6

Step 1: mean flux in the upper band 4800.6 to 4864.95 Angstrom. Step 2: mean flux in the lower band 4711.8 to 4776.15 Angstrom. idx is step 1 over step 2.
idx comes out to 1.14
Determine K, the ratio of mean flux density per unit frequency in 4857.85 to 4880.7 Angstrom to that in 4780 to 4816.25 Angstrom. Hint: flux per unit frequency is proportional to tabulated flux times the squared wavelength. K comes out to 1.47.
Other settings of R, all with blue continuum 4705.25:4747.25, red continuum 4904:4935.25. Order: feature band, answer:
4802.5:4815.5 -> -0.1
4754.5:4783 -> -0.2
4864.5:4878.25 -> -1.4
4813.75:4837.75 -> 0.0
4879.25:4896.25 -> 0.2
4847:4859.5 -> -3.4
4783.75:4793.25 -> 0.0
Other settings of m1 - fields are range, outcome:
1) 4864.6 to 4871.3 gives 13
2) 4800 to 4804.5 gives 10.8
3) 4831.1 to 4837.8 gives 10.3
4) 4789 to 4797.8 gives 10.6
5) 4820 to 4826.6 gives 10.5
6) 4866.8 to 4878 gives 10.2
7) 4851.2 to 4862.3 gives 17.8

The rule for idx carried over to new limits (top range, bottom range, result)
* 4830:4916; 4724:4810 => 1.10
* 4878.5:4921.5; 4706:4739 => 0.95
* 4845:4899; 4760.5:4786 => 1.18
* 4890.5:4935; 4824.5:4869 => 0.77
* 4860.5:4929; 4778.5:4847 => 1.08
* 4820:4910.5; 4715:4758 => 1.08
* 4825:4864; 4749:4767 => 1.19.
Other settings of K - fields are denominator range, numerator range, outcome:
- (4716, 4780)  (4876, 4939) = 1.01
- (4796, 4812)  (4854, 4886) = 1.37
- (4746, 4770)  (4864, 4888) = 1.07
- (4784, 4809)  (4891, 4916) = 1.02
